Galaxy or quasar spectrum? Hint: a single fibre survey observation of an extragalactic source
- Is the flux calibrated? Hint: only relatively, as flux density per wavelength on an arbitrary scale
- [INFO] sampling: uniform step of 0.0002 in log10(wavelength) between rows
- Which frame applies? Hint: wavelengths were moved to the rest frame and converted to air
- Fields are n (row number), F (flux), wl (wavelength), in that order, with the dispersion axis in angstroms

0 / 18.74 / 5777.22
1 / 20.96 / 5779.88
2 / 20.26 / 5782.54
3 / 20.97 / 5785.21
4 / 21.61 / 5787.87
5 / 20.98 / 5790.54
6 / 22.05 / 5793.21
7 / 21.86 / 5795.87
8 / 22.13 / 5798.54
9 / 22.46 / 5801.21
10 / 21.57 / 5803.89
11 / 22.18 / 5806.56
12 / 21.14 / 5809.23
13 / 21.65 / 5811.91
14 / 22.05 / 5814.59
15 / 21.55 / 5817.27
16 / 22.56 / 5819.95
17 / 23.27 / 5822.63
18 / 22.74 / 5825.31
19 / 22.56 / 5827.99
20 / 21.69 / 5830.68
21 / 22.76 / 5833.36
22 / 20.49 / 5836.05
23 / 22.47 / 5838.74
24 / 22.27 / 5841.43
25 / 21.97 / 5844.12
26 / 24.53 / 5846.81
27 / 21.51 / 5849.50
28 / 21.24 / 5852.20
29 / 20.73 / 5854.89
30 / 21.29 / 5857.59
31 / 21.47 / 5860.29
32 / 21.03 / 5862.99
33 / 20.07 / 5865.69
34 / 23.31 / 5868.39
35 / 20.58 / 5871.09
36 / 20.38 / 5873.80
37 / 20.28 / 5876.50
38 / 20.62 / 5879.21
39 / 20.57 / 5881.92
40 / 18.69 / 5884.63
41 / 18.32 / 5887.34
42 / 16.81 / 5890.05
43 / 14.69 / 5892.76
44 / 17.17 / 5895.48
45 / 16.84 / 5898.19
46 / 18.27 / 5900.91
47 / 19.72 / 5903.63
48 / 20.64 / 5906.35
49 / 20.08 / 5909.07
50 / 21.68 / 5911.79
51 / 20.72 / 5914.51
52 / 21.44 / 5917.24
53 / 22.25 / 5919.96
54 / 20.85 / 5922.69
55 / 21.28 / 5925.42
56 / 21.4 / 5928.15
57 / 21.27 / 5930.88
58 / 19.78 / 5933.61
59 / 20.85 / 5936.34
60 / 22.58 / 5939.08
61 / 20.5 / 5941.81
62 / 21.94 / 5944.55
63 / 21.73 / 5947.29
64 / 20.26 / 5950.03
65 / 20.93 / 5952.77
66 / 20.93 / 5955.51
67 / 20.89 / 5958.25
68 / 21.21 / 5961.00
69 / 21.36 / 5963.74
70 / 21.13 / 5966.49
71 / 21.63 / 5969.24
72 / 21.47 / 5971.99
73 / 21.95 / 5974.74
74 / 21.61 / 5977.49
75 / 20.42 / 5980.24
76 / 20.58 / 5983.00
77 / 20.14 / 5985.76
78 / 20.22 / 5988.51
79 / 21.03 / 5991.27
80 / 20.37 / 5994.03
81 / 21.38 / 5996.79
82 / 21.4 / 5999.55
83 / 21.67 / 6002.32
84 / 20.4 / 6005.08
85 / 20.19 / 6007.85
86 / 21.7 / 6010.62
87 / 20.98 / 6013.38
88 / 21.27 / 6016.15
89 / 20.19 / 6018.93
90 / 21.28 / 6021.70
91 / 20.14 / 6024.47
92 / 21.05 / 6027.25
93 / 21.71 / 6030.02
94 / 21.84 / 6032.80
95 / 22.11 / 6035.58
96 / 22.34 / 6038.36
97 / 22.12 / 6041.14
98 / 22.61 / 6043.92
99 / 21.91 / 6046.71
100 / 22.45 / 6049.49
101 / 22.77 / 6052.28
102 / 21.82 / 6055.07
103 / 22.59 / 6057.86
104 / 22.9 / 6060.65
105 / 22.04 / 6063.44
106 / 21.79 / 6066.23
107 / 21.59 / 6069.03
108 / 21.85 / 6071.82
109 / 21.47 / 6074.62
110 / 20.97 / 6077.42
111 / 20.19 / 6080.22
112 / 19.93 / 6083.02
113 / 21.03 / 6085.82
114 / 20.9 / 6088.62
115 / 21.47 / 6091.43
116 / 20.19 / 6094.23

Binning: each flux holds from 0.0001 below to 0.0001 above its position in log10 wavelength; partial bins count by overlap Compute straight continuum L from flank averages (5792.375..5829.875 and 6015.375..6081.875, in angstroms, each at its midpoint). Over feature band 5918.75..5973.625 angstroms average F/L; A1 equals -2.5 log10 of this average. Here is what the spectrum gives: 0.034 mag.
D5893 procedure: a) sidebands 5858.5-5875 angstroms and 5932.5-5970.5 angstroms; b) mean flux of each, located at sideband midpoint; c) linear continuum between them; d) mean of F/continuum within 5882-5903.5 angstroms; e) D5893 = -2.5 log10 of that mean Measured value 0.20 mag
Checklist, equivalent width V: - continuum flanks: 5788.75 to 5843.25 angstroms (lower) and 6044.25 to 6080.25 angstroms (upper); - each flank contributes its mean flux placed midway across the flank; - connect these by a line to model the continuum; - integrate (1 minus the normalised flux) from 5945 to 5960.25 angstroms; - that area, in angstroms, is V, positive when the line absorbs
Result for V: 0.7 angstroms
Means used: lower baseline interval 22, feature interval 21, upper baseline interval 22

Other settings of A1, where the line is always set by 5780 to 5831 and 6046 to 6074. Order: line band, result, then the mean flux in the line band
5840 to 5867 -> 0.014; 21.6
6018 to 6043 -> 0.032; 21.5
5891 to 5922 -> 0.134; 19.4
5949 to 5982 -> 0.045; 21.2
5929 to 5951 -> 0.044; 21.1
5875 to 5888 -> 0.112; 19.8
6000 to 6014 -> 0.054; 21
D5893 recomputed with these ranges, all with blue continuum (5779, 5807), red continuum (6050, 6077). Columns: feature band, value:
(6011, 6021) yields 0.052 mag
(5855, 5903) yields 0.118 mag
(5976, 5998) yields 0.060 mag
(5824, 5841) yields -0.025 mag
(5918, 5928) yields 0.017 mag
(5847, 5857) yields 0.005 mag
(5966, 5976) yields 0.015 mag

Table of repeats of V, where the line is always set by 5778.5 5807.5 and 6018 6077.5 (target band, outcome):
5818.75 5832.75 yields -0.65 angstroms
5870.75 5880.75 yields 0.54 angstroms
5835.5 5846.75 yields -0.32 angstroms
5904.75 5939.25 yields 0.96 angstroms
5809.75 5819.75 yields -0.11 angstroms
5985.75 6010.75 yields 1.06 angstroms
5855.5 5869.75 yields 0.14 angstroms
